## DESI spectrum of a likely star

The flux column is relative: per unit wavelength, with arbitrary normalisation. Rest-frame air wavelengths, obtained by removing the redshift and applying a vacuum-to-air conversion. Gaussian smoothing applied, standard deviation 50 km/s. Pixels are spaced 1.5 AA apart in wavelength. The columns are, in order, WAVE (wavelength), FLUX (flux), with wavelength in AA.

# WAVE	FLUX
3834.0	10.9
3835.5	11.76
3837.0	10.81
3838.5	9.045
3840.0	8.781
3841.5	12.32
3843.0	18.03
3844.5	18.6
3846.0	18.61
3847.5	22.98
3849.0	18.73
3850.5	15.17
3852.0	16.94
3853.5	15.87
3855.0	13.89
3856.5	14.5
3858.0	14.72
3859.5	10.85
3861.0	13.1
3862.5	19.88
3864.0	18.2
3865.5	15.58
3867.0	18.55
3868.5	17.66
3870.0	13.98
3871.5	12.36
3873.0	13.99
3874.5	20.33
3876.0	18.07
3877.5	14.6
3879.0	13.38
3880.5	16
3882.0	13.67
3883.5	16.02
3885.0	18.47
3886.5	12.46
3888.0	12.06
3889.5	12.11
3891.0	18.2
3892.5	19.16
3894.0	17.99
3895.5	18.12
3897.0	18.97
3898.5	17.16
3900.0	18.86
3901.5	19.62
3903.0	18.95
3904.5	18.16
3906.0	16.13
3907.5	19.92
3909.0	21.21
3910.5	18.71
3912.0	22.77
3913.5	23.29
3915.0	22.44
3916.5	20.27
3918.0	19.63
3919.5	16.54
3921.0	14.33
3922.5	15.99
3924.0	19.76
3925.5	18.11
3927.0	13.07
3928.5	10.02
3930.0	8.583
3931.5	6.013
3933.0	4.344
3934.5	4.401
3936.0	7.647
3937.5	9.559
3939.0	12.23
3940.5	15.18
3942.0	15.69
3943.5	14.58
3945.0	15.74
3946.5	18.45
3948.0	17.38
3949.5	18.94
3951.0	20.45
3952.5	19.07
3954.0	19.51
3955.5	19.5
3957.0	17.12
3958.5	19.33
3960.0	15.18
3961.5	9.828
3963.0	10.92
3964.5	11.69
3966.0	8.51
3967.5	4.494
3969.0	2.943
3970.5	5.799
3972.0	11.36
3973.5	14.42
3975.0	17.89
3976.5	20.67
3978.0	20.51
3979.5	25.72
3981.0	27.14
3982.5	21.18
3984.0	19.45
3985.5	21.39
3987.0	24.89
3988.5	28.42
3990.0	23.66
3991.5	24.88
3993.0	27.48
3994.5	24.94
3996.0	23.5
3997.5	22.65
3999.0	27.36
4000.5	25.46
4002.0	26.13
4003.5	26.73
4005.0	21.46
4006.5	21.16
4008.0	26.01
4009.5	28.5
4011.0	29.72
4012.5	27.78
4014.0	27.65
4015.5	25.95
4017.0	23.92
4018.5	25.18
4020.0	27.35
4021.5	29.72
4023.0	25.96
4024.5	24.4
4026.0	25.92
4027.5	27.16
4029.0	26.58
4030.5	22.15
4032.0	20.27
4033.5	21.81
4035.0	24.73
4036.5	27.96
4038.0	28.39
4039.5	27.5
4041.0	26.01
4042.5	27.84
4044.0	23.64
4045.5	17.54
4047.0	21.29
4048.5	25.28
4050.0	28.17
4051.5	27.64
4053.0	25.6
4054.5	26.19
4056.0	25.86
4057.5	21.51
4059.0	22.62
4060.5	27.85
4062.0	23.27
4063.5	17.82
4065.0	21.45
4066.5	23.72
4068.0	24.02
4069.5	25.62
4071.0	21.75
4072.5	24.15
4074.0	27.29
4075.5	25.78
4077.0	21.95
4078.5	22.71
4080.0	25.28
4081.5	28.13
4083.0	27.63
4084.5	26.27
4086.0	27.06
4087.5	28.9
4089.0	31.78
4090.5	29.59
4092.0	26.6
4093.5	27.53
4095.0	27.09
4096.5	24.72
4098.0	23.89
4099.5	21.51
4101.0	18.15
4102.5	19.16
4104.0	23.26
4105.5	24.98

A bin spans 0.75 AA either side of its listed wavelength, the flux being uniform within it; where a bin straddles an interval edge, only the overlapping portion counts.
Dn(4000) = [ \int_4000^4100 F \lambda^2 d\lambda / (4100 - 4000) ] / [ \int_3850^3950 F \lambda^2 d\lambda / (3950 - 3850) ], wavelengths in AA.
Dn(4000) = 1.73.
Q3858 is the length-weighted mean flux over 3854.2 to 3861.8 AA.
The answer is 13.5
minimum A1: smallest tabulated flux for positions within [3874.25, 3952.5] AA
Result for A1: 4.344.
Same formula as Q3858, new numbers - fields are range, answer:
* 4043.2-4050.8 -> 23.2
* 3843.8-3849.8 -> 19.7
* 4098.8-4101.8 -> 19.8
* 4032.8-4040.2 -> 26.1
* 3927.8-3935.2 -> 6.66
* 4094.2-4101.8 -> 23.1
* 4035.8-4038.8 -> 28.2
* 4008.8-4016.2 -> 27.9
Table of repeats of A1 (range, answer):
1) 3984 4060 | 17.54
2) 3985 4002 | 21.39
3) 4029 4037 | 20.27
